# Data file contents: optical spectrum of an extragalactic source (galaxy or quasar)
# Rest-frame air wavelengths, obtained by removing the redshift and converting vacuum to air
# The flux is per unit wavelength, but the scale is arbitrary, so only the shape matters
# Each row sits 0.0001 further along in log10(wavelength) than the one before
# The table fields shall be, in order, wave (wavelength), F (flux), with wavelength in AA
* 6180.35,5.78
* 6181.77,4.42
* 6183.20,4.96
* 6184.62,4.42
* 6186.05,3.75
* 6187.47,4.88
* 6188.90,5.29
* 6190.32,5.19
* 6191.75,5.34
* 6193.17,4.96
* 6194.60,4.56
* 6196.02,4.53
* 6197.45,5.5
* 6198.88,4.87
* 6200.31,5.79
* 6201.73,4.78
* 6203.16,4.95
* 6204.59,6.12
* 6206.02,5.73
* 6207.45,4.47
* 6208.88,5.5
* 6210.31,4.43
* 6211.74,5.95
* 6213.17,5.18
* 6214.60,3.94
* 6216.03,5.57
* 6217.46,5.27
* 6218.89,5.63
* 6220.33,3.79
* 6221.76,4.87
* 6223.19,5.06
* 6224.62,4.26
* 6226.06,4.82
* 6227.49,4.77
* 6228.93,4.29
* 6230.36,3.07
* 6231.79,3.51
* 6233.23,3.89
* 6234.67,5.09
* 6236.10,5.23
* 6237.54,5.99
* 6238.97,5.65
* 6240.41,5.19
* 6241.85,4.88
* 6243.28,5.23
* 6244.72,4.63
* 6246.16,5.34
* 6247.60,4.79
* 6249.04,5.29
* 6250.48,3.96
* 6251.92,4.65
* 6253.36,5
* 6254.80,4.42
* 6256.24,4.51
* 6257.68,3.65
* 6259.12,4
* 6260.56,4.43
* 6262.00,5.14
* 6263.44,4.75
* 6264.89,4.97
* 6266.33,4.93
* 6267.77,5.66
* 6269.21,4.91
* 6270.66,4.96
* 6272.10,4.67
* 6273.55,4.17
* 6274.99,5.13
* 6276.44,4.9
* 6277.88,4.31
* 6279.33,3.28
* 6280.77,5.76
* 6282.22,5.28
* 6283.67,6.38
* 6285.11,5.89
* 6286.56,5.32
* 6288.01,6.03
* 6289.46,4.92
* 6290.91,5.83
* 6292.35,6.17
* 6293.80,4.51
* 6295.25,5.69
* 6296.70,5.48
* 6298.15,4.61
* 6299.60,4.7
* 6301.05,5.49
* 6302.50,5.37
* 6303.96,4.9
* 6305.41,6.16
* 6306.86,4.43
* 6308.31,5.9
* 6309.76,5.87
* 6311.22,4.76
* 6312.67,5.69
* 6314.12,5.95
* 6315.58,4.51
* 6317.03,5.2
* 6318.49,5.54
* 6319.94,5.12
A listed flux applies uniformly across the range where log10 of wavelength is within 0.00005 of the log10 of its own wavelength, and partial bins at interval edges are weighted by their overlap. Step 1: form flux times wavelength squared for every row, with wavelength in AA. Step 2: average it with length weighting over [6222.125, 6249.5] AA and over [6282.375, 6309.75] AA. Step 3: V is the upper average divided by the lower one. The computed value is 1.16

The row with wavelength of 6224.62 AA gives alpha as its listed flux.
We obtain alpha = 4.26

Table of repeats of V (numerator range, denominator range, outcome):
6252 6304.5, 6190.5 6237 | 1.05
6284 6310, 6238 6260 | 1.15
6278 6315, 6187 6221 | 1.08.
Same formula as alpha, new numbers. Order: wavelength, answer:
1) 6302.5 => 5.37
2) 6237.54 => 5.99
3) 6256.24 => 4.51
